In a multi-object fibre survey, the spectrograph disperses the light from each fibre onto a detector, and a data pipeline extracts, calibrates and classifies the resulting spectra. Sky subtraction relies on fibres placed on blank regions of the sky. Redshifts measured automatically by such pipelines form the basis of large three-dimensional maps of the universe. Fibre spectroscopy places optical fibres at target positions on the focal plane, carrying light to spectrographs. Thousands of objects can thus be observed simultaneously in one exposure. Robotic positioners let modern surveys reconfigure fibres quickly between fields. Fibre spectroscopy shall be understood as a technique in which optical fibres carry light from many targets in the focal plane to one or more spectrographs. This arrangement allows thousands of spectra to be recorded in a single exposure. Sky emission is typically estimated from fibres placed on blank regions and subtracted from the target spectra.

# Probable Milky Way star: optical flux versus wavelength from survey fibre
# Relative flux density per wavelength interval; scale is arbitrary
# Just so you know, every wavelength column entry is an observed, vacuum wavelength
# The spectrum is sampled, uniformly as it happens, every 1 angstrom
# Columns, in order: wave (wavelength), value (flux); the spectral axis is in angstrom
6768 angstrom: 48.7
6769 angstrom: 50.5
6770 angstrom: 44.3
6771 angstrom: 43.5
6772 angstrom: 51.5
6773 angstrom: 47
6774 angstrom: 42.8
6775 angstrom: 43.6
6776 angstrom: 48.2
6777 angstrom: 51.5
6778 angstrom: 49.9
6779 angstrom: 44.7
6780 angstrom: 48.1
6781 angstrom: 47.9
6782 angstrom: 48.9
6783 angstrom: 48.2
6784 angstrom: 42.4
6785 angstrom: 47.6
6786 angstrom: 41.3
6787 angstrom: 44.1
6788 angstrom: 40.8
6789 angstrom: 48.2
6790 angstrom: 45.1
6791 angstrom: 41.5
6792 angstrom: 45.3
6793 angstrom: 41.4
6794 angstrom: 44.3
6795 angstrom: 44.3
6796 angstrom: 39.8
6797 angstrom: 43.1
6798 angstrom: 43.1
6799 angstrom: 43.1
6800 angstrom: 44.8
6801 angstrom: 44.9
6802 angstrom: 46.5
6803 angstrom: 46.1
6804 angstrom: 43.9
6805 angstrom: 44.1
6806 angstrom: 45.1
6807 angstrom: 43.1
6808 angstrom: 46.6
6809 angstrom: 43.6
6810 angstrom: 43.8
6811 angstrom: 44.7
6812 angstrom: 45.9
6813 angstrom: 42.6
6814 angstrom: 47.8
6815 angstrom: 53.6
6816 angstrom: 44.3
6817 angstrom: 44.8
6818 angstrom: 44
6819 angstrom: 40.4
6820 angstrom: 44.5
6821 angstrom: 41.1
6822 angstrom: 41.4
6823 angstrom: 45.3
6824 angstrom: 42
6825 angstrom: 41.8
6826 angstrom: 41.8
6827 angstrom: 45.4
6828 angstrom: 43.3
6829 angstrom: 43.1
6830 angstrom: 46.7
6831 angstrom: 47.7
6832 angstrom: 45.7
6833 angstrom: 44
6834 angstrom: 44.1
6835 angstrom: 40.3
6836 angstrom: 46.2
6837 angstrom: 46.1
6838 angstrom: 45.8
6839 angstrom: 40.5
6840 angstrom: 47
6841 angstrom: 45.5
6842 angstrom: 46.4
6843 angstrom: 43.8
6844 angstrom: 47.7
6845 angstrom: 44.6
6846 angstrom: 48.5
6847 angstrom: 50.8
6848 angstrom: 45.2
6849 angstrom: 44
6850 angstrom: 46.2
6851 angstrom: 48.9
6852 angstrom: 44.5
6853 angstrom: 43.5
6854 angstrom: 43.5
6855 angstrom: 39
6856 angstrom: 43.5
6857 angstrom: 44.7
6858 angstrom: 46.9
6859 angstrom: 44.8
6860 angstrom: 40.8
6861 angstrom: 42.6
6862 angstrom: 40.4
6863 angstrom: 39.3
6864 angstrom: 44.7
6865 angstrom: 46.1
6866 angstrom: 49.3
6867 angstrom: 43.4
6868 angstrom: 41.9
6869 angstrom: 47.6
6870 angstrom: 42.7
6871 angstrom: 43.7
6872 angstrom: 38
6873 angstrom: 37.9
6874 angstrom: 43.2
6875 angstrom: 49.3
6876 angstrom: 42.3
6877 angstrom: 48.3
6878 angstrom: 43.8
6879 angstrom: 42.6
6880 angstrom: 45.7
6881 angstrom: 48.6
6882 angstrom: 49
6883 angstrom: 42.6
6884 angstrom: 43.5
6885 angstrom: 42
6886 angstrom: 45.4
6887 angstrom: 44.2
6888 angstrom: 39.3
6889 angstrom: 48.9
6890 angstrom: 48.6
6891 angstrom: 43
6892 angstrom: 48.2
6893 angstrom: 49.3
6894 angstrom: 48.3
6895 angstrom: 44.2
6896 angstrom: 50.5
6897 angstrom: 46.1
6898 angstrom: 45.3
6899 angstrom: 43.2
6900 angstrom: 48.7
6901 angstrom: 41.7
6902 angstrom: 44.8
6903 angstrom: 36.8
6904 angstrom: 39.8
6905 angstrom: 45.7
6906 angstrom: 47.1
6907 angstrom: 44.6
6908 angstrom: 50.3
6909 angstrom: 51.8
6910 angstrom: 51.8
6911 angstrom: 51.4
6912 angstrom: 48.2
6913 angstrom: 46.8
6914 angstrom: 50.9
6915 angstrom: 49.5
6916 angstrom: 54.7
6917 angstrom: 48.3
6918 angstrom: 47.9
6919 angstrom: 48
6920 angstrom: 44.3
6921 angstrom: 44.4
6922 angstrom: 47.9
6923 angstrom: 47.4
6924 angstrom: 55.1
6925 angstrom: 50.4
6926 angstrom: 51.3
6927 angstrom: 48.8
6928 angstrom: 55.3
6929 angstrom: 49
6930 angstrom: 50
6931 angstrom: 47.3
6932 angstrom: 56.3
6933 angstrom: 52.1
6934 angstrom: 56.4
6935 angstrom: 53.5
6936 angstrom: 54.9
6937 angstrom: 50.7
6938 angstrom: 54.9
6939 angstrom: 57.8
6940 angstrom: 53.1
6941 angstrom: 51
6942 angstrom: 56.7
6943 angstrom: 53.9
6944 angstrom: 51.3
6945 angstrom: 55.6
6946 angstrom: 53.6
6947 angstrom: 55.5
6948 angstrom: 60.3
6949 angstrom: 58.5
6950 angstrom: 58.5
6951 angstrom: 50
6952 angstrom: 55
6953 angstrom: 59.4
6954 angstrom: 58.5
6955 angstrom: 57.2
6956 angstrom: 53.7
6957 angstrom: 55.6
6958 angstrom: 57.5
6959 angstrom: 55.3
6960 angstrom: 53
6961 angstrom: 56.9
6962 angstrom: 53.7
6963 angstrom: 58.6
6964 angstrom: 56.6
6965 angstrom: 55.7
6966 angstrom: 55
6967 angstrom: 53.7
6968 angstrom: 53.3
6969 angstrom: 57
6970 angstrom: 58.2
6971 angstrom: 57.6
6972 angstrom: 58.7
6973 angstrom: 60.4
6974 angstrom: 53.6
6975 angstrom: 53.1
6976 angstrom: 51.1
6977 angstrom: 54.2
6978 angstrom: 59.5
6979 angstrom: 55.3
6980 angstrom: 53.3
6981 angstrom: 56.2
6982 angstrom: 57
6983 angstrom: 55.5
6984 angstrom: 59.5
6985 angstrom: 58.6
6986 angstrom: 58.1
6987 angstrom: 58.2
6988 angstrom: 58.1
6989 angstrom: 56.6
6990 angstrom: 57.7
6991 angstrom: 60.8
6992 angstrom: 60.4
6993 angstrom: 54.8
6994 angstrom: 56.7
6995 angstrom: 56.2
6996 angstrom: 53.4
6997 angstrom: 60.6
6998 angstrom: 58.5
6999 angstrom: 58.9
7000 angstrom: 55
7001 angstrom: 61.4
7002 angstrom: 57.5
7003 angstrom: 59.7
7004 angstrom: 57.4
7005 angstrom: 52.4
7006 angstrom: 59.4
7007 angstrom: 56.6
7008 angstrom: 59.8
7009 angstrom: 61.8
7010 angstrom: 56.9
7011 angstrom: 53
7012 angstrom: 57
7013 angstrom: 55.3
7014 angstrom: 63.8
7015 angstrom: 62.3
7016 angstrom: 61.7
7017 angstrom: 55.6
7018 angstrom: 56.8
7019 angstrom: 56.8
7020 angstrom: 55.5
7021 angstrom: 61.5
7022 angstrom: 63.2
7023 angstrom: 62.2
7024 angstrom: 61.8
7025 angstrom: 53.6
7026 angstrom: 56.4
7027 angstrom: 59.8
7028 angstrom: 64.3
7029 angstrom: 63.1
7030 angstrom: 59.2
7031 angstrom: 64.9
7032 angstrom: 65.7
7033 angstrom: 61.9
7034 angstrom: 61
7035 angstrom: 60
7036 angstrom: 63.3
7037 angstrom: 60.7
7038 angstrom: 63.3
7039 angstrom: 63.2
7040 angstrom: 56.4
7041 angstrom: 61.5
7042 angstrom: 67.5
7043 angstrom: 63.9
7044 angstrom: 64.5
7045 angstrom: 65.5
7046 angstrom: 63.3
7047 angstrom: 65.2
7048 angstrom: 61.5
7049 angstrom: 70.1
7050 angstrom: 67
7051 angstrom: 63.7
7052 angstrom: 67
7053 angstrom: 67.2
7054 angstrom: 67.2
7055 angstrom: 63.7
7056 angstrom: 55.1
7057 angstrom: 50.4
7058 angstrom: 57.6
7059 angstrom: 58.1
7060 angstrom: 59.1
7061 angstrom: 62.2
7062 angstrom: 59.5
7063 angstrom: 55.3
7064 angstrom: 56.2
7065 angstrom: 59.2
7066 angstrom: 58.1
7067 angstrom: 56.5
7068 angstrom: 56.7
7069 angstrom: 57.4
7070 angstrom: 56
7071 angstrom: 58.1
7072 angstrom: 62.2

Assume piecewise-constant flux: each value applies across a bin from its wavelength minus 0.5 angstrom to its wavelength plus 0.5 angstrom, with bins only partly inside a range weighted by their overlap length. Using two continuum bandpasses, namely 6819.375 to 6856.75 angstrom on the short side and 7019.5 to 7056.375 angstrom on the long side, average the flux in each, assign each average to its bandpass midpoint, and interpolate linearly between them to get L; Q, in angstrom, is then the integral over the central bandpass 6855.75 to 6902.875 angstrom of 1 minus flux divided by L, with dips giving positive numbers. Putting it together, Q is 3.6 angstrom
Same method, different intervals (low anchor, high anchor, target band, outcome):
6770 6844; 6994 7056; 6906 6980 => 1.9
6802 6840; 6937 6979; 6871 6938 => 5.1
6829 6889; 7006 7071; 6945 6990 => -1.7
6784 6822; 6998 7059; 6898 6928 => 2.6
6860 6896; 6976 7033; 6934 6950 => -1.1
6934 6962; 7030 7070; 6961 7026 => 0.7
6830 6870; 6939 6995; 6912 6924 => 0.7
